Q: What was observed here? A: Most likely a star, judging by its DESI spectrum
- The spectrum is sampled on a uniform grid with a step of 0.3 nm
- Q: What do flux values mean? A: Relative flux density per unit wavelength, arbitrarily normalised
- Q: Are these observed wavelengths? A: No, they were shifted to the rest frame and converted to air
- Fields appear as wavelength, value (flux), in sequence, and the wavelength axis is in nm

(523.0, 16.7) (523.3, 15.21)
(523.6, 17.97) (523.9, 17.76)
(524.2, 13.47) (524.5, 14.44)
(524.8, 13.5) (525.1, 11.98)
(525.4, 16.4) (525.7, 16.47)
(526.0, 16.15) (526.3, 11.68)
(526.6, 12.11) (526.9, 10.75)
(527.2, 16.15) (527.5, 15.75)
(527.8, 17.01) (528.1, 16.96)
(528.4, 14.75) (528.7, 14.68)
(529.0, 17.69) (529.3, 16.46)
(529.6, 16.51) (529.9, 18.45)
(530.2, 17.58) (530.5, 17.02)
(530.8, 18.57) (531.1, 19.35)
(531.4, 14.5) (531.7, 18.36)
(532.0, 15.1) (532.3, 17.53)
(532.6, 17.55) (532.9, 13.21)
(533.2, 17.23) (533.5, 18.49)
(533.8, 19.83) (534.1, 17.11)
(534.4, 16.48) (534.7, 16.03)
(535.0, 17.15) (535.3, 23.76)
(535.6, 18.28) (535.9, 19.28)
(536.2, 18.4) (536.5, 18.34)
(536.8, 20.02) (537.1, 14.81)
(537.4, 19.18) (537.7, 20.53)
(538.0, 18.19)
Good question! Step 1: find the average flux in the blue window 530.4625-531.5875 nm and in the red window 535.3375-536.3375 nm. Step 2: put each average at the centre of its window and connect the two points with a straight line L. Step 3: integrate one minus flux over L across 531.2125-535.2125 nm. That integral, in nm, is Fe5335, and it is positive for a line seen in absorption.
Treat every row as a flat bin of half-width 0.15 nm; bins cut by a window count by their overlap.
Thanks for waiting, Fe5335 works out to 0.286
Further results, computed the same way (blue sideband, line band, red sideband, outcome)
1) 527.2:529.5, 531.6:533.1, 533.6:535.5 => 0.11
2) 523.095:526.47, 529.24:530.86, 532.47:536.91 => -0.08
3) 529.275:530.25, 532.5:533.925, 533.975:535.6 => 0.05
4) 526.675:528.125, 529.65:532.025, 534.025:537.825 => -0.16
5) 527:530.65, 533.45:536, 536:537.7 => -0.08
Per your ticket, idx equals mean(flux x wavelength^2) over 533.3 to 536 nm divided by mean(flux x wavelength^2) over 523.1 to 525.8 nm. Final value 1.26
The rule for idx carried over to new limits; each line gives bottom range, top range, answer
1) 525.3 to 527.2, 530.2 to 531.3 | 1.31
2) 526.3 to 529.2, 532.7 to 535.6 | 1.22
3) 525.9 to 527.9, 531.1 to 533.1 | 1.18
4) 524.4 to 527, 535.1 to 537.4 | 1.43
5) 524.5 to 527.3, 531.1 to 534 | 1.25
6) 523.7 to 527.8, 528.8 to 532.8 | 1.21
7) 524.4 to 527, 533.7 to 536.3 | 1.39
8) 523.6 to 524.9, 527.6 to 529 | 1.07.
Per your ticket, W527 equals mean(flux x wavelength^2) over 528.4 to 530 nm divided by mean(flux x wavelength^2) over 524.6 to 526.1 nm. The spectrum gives 1.13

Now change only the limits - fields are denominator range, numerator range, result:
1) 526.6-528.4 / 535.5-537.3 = 1.25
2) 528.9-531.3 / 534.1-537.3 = 1.05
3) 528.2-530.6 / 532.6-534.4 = 1.05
